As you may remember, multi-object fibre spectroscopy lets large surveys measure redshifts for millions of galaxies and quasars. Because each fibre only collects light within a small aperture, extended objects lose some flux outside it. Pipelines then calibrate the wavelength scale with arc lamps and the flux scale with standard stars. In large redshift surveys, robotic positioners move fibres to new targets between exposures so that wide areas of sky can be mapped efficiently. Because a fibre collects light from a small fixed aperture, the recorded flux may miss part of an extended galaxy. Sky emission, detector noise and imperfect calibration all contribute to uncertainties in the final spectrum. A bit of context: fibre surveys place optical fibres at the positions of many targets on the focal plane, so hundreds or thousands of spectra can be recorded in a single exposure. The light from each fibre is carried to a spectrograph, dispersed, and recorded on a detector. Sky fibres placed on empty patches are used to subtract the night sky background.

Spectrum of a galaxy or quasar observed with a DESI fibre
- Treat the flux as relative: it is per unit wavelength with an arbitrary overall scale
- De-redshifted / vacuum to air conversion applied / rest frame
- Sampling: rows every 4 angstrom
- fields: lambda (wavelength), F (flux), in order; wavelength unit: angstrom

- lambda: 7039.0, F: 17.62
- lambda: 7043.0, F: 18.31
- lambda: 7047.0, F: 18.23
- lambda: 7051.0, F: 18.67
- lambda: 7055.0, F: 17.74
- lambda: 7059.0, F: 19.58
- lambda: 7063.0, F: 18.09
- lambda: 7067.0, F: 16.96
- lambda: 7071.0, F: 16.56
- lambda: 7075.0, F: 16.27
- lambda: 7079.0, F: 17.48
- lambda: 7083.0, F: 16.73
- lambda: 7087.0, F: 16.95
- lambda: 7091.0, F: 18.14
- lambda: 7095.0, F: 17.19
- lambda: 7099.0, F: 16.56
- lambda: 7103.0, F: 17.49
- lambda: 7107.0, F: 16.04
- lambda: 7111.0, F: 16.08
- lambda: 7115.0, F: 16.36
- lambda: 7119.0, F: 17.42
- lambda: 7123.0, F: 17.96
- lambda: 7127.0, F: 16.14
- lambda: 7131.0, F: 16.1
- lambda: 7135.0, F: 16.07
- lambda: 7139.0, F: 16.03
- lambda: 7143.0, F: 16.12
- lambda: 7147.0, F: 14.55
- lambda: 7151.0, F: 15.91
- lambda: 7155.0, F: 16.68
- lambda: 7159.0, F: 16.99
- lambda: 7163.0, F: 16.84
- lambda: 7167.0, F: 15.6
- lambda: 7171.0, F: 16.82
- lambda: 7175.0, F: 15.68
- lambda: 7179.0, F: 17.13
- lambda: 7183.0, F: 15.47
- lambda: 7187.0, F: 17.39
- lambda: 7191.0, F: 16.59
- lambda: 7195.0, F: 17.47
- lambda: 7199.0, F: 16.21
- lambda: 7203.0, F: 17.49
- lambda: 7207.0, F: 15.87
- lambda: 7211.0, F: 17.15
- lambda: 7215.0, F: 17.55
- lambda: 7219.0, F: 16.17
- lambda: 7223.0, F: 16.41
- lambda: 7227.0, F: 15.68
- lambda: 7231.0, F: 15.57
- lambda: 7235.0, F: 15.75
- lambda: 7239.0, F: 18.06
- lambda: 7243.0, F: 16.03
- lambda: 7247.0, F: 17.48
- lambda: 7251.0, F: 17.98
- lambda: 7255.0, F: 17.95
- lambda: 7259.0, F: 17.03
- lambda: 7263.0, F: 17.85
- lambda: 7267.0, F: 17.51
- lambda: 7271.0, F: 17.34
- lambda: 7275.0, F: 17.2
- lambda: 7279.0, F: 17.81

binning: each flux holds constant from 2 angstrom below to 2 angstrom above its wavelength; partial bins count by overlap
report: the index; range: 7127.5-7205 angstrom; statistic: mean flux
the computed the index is 16.4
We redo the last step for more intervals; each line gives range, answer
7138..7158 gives 15.9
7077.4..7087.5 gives 17.1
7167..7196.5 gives 16.6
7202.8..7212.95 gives 16.7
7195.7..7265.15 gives 16.9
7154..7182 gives 16.5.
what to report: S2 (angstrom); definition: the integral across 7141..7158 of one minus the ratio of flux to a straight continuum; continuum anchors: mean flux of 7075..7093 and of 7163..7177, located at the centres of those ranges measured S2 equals 0.5 angstrom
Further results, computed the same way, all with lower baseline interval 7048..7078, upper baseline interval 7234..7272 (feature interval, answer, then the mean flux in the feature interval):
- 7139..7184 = 3.4 angstrom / 16.2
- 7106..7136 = 1.8 angstrom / 16.6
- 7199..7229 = 1.4 angstrom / 16.6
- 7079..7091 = 0.3 angstrom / 17.2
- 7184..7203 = 0.6 angstrom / 16.9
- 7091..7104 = 0.3 angstrom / 17.2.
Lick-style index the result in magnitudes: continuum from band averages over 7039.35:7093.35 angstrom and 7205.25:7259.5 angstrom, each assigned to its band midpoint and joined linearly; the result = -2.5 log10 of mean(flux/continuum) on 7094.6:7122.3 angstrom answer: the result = 0.04 mag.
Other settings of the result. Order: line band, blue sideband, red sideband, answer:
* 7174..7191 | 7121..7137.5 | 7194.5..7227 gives 0.01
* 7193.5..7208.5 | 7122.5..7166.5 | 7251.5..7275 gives 0.01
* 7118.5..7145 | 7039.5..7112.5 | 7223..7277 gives 0.05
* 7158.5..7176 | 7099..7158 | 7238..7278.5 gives 0.02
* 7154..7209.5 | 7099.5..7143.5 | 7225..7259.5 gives 0.01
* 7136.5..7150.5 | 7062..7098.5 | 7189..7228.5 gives 0.08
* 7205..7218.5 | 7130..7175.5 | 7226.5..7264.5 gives -0.01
